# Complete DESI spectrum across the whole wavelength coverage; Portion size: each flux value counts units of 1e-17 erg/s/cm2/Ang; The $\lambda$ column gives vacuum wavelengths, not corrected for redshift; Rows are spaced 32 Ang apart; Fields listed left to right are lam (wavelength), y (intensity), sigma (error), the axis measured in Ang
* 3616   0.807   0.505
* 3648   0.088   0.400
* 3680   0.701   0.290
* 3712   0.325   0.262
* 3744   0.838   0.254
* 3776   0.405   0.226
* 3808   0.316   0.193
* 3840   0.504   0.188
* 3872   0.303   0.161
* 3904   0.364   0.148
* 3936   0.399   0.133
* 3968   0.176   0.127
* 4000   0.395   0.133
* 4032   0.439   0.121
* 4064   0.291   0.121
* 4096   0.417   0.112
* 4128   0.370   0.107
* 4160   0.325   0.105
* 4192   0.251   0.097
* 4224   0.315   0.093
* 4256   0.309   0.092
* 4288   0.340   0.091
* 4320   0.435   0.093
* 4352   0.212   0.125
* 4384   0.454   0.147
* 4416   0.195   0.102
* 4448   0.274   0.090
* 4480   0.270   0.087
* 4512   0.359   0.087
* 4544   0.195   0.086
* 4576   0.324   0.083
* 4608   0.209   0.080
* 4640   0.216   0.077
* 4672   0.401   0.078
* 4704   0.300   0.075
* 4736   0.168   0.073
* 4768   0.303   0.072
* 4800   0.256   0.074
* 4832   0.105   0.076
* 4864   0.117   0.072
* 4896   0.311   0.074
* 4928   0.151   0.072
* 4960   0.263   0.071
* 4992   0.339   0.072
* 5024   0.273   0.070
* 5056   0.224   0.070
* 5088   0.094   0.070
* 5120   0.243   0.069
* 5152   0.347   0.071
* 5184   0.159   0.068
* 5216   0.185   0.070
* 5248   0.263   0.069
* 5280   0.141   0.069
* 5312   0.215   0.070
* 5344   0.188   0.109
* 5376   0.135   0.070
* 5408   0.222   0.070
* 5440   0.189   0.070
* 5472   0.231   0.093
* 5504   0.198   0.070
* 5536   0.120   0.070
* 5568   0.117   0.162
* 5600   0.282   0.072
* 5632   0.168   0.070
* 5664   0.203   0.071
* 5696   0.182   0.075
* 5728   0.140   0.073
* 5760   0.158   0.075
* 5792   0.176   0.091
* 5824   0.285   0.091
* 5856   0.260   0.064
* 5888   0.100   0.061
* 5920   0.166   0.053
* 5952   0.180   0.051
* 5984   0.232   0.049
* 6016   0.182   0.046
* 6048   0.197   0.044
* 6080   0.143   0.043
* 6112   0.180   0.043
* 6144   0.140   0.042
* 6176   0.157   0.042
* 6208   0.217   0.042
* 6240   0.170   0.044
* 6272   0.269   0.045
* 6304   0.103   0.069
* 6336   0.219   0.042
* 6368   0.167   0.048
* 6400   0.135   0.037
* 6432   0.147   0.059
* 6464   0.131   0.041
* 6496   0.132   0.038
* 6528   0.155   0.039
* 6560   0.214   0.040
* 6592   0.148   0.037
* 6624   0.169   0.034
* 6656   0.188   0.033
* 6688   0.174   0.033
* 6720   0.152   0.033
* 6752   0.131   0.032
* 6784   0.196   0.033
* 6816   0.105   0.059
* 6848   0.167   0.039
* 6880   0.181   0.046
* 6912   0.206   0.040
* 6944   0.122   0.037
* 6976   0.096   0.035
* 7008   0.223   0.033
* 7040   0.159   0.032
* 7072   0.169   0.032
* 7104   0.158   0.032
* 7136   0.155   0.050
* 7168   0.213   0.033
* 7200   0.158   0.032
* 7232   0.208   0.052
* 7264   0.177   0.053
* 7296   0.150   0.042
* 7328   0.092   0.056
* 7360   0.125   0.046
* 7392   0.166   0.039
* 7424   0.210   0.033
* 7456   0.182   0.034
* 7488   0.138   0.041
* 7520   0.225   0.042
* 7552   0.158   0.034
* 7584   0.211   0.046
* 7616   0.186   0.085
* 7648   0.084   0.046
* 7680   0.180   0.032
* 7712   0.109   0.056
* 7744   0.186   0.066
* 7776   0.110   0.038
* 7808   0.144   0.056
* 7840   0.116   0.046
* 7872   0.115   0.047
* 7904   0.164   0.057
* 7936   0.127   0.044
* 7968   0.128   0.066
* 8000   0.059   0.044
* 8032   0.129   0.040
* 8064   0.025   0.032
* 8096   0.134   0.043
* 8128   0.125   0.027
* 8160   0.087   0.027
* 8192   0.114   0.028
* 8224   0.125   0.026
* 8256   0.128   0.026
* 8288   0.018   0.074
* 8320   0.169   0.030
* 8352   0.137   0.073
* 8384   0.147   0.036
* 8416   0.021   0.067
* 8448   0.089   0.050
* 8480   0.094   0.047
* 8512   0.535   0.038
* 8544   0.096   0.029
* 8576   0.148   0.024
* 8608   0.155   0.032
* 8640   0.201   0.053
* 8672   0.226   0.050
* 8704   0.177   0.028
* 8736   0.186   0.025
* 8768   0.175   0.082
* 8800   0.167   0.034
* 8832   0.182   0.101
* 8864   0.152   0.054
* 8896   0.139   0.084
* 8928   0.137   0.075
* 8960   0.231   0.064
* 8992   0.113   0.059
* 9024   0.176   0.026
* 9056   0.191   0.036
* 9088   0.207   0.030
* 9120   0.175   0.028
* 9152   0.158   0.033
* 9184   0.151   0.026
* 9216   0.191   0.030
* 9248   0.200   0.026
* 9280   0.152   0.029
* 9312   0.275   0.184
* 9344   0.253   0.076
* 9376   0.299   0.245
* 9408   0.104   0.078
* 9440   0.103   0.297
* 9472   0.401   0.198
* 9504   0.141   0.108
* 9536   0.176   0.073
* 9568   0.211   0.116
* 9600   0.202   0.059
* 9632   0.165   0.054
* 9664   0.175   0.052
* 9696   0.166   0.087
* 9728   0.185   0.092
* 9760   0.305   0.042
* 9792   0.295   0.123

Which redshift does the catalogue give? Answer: 1.28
